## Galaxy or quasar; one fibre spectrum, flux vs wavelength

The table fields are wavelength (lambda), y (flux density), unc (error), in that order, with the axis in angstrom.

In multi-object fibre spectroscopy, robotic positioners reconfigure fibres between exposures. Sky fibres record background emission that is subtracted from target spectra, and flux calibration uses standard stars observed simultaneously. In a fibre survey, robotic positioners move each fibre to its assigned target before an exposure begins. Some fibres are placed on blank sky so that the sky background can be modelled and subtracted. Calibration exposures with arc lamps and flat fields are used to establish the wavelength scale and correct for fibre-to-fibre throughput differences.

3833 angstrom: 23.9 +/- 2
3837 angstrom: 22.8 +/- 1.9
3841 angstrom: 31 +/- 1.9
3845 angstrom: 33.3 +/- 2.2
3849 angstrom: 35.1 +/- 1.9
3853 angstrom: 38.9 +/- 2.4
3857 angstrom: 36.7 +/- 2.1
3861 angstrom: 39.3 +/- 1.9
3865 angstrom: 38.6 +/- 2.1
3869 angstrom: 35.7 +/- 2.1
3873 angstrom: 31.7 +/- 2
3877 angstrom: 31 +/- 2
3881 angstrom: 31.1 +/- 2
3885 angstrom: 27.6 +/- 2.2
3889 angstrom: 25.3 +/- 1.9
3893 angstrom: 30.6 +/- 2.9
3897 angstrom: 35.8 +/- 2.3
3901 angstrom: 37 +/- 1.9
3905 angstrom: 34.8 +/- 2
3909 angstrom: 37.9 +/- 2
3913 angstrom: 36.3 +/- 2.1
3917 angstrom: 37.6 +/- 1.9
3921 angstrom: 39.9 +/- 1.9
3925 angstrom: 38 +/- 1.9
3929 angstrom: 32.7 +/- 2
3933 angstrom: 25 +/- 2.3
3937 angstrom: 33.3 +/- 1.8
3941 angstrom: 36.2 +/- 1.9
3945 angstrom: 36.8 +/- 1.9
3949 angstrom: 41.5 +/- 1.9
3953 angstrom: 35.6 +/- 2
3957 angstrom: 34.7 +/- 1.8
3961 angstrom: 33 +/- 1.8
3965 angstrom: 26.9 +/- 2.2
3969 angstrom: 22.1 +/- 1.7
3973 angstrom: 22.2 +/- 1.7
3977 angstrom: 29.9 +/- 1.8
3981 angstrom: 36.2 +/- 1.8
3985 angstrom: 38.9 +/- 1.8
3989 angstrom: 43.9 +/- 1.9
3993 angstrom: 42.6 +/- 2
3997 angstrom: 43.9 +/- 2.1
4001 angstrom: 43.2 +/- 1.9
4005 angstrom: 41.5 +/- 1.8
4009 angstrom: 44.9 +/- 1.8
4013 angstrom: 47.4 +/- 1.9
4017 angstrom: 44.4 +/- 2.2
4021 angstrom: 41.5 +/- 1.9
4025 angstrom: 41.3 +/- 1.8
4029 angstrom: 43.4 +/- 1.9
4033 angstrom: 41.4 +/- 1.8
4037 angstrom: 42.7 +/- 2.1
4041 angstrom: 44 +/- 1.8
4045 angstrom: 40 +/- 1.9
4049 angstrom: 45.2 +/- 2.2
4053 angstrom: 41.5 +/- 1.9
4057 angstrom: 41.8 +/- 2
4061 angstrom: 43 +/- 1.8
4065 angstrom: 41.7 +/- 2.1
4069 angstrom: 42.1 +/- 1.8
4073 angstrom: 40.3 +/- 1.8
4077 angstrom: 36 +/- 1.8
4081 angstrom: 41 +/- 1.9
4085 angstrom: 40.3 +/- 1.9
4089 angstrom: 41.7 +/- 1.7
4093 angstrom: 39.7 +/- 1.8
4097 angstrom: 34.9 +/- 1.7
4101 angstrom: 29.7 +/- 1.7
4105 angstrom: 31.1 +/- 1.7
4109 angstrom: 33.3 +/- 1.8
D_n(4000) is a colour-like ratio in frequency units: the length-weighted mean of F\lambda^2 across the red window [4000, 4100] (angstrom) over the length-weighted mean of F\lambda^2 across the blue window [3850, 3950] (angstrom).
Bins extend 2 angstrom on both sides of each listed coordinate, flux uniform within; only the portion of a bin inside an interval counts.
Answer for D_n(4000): 1.3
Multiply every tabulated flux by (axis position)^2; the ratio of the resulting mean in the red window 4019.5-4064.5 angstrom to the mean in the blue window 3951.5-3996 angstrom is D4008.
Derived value 1.31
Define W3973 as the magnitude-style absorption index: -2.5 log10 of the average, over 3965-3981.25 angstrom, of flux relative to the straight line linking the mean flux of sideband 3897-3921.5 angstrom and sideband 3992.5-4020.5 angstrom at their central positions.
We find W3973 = 0.49 mag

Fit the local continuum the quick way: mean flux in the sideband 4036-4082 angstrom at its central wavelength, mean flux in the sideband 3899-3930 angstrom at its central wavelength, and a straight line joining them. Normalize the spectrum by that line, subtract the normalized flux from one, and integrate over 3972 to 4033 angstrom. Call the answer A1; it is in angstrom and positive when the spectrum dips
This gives -1.3 angstrom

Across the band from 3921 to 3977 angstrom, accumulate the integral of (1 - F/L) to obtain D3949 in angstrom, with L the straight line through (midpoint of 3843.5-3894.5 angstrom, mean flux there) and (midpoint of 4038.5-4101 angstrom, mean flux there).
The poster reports 6.00 angstrom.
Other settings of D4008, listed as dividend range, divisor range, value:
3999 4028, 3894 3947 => 1.29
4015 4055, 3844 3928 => 1.32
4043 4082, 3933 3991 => 1.30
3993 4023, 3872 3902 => 1.50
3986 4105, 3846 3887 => 1.31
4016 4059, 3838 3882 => 1.34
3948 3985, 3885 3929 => 0.93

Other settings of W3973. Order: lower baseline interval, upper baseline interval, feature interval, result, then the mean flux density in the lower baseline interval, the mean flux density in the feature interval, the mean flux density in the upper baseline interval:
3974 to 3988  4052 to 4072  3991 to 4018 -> -0.192 mag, 34.7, 44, 42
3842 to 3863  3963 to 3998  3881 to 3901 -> 0.162 mag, 36.4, 30.7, 33.8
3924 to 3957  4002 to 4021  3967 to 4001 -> 0.152 mag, 34.8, 35.4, 44.2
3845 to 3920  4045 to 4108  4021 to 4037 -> -0.107 mag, 34.5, 42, 39.3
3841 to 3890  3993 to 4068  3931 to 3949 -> 0.126 mag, 33.8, 33.8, 42.9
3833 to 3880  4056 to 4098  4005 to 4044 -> -0.121 mag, 33.5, 43.3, 40.3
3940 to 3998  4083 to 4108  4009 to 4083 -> -0.186 mag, 34.8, 42.2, 36.1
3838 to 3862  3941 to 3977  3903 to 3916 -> -0.100 mag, 35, 36.4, 31.8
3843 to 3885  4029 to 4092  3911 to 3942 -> 0.063 mag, 34.8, 34.8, 41.5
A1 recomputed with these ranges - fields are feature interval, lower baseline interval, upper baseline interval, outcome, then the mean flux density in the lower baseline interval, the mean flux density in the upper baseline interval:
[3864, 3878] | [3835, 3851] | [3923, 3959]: -1.06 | 30.5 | 34.9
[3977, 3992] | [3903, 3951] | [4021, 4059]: 0.23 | 35.8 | 42.3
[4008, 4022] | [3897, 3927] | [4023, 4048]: -1.12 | 37.3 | 42.3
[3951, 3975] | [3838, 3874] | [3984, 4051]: 6.71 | 35.3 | 43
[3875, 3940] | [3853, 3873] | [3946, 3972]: 2.44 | 37.1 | 32.1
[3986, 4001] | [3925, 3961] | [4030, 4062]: -1.82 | 34.6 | 42.5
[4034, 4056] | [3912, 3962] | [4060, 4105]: -2.75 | 35.5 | 38.7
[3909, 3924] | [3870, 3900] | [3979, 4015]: -1.68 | 30.8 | 42.5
